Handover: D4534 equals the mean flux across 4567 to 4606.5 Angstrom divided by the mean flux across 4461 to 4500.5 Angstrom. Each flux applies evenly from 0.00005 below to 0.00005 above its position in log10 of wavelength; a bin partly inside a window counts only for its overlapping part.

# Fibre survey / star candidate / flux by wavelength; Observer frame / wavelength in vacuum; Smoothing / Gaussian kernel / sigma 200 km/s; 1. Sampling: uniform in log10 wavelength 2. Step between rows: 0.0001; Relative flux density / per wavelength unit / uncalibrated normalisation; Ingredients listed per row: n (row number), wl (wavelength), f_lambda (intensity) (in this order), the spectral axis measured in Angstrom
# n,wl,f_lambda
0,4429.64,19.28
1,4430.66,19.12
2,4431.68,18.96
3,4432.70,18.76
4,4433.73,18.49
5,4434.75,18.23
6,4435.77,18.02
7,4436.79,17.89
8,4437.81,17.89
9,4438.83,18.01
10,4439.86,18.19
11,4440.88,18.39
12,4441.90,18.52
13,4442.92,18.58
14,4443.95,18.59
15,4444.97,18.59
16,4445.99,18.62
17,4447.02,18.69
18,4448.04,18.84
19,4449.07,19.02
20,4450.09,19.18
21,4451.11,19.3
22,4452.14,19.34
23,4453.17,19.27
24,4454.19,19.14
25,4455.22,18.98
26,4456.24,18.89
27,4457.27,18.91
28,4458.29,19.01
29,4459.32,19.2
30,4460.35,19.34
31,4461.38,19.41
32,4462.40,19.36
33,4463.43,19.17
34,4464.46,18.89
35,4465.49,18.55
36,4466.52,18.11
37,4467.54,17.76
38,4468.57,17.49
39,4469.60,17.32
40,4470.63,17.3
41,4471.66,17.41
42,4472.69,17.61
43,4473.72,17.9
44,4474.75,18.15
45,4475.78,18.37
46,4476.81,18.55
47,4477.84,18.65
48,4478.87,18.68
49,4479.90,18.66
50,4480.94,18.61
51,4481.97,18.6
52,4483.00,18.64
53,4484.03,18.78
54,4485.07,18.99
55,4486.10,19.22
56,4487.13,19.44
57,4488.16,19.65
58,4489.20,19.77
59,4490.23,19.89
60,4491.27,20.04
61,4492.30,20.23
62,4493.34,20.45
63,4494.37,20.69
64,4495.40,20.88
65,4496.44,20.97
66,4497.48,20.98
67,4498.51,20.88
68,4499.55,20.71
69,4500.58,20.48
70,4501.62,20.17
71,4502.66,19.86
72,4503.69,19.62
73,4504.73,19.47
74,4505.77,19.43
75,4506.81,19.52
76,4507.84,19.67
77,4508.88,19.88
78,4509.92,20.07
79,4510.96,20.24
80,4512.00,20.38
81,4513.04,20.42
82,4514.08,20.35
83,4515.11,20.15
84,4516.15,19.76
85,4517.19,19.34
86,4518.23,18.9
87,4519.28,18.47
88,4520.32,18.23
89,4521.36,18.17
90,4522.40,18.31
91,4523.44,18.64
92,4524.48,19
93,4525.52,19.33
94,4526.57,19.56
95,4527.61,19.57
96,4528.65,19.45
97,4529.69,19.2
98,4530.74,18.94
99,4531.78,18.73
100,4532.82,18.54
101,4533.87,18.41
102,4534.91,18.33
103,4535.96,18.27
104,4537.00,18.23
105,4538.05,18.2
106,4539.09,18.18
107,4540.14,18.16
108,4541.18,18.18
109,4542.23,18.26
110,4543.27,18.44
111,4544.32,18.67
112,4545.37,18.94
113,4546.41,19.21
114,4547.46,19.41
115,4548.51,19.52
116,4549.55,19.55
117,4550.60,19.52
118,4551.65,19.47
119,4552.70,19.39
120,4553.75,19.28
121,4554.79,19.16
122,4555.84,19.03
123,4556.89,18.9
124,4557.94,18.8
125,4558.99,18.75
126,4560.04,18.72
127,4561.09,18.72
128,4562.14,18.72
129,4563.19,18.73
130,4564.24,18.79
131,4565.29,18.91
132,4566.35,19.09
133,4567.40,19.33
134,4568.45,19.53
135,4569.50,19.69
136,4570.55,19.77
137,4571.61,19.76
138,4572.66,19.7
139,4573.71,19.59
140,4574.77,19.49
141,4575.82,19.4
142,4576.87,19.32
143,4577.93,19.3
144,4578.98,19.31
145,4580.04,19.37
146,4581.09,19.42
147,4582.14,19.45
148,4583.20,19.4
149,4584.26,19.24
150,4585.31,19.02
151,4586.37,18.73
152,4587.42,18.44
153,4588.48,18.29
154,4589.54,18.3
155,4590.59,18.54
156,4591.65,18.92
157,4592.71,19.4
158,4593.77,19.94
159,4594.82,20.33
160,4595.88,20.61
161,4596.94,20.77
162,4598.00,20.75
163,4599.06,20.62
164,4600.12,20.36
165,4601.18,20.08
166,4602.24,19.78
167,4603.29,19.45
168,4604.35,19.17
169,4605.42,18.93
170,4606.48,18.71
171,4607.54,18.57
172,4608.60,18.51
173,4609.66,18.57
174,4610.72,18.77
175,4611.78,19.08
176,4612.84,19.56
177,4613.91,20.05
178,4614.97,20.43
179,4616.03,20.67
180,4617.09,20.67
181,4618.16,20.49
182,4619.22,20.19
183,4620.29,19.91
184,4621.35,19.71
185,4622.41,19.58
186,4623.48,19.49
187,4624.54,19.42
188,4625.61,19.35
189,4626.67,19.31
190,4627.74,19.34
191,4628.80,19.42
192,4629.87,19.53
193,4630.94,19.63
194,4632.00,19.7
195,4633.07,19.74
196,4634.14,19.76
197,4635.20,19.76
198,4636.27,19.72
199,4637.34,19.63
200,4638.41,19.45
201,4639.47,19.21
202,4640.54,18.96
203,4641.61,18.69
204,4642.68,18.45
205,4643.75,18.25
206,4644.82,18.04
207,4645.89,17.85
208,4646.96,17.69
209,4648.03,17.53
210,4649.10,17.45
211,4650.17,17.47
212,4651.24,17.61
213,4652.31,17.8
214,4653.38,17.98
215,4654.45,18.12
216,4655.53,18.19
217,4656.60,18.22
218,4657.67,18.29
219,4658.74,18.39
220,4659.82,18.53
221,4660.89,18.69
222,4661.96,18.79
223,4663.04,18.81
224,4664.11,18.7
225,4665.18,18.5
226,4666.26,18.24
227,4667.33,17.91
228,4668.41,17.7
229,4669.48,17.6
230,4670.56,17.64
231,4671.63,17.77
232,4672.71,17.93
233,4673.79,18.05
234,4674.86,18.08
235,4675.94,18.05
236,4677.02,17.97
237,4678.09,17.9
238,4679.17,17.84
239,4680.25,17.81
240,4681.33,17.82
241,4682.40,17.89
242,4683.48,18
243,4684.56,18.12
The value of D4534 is 1.02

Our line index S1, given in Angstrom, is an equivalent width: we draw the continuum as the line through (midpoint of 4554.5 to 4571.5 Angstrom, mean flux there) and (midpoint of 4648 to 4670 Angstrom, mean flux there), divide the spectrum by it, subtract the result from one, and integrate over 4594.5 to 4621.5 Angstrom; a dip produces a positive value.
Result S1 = -1.7 Angstrom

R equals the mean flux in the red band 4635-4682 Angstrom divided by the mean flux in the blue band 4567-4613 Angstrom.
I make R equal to 0.94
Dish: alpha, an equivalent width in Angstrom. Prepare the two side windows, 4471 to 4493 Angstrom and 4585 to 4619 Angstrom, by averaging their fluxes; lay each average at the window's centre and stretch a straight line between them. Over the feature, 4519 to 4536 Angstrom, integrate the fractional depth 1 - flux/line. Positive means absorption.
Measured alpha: 0.3 Angstrom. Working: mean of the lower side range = 18.8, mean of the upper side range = 19.5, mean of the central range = 18.8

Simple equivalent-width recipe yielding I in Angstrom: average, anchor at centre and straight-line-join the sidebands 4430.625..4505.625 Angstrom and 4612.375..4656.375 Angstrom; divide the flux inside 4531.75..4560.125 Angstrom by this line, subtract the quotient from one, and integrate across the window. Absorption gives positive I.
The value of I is 0.37 Angstrom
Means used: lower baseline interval 19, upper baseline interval 19.1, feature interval 18.8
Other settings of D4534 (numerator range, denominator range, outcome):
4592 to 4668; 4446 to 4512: 1.00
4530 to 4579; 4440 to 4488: 1.02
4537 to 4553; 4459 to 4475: 1.03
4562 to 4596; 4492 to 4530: 0.97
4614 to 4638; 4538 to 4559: 1.05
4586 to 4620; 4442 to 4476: 1.05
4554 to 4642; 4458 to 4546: 1.02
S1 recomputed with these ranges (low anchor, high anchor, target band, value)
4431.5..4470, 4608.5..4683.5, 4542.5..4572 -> -0.7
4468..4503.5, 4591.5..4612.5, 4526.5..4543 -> 0.7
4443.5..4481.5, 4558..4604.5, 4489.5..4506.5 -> -1.3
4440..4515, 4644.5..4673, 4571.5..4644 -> -4.3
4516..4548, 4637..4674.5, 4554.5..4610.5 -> -2.3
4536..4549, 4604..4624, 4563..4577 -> -0.3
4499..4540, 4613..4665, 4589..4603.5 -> -0.6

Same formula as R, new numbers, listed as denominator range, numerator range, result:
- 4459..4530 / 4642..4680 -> 0.94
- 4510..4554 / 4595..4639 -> 1.03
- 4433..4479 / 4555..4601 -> 1.04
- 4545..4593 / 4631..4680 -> 0.96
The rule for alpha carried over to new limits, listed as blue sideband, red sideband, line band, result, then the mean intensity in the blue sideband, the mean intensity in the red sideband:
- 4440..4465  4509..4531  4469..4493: 0.5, 19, 19.4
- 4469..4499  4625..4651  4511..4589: -0.1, 19.1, 18.9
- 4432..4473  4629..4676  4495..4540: -2.2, 18.6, 18.5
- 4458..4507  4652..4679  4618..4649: -1.5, 19.2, 18.2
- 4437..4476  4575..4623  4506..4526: -0.5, 18.6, 19.5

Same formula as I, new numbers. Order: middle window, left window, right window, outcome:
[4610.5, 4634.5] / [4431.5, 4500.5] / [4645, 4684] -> -2.0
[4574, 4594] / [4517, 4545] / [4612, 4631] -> 0.2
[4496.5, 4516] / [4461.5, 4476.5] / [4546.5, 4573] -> -1.6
